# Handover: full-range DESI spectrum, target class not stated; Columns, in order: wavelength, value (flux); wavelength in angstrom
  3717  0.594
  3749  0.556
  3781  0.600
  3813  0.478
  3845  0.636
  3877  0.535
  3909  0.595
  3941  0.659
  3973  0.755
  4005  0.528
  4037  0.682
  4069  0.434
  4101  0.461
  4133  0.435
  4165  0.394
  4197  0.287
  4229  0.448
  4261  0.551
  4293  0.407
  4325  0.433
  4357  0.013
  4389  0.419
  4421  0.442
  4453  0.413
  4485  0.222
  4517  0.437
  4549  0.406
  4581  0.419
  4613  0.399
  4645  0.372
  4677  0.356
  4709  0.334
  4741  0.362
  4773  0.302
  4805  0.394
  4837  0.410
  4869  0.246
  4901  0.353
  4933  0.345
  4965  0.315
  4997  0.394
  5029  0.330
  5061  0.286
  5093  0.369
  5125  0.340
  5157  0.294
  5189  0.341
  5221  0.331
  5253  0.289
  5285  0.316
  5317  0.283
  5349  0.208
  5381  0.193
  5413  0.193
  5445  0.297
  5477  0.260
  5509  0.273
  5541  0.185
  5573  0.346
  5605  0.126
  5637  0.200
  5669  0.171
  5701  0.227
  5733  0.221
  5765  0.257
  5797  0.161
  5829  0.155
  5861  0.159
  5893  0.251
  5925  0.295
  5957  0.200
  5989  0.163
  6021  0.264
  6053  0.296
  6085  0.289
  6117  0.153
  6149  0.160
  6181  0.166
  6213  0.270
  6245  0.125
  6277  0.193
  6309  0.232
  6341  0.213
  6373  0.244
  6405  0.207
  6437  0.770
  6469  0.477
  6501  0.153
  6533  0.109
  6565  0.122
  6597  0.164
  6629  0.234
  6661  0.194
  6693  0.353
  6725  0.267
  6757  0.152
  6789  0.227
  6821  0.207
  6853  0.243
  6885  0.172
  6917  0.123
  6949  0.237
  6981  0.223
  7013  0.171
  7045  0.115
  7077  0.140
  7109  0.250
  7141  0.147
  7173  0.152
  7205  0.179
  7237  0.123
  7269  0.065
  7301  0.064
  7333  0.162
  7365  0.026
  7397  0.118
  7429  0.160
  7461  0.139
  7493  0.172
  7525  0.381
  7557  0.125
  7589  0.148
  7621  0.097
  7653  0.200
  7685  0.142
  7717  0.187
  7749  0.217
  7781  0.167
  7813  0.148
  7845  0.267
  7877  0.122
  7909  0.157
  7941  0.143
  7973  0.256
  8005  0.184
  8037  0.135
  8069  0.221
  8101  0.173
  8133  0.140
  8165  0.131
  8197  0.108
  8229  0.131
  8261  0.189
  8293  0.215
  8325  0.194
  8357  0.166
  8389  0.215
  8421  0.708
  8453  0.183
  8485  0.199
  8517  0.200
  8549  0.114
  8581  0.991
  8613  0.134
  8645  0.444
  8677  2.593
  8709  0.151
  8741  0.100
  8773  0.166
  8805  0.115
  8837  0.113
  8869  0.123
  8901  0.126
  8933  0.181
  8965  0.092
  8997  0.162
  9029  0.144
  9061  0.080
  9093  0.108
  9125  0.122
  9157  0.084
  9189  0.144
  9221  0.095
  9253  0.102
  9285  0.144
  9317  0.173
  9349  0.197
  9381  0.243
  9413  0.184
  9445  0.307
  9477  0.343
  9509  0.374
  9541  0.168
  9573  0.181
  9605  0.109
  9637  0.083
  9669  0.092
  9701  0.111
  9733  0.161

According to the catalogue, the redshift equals 0.730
